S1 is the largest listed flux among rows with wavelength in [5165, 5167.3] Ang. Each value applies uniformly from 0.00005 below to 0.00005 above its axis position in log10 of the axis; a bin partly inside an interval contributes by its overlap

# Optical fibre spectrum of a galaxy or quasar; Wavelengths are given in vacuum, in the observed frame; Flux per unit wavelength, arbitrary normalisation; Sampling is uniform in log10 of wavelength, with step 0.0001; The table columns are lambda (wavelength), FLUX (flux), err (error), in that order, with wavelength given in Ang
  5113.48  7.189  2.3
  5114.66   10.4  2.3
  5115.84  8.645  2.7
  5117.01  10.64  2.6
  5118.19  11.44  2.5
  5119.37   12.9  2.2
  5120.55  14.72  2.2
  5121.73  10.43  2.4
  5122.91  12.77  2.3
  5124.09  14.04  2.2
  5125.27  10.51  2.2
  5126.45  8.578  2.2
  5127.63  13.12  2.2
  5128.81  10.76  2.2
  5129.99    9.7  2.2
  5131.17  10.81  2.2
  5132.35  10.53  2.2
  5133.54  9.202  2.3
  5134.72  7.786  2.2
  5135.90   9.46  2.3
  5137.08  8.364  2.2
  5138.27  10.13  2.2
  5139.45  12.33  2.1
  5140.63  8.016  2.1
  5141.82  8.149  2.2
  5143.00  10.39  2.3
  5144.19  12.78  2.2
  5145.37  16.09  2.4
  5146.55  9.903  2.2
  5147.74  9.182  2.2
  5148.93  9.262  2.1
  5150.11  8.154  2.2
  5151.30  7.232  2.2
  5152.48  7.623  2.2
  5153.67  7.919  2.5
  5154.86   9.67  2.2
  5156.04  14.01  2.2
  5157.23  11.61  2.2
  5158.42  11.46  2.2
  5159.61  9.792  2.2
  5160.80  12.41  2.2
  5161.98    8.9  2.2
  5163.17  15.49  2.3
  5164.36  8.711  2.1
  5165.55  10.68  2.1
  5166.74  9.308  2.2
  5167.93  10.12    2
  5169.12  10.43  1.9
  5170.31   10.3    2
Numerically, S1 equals 10.68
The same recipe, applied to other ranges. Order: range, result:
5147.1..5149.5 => 9.262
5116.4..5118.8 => 11.44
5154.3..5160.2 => 14.01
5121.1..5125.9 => 14.04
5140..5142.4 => 8.149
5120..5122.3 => 14.72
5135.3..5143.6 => 12.33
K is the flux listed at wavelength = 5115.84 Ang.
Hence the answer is 8.645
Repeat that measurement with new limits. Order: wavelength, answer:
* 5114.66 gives 10.4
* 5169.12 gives 10.43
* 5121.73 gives 10.43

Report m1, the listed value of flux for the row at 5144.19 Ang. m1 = 12.78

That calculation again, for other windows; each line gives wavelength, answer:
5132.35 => 10.53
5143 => 10.39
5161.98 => 8.9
